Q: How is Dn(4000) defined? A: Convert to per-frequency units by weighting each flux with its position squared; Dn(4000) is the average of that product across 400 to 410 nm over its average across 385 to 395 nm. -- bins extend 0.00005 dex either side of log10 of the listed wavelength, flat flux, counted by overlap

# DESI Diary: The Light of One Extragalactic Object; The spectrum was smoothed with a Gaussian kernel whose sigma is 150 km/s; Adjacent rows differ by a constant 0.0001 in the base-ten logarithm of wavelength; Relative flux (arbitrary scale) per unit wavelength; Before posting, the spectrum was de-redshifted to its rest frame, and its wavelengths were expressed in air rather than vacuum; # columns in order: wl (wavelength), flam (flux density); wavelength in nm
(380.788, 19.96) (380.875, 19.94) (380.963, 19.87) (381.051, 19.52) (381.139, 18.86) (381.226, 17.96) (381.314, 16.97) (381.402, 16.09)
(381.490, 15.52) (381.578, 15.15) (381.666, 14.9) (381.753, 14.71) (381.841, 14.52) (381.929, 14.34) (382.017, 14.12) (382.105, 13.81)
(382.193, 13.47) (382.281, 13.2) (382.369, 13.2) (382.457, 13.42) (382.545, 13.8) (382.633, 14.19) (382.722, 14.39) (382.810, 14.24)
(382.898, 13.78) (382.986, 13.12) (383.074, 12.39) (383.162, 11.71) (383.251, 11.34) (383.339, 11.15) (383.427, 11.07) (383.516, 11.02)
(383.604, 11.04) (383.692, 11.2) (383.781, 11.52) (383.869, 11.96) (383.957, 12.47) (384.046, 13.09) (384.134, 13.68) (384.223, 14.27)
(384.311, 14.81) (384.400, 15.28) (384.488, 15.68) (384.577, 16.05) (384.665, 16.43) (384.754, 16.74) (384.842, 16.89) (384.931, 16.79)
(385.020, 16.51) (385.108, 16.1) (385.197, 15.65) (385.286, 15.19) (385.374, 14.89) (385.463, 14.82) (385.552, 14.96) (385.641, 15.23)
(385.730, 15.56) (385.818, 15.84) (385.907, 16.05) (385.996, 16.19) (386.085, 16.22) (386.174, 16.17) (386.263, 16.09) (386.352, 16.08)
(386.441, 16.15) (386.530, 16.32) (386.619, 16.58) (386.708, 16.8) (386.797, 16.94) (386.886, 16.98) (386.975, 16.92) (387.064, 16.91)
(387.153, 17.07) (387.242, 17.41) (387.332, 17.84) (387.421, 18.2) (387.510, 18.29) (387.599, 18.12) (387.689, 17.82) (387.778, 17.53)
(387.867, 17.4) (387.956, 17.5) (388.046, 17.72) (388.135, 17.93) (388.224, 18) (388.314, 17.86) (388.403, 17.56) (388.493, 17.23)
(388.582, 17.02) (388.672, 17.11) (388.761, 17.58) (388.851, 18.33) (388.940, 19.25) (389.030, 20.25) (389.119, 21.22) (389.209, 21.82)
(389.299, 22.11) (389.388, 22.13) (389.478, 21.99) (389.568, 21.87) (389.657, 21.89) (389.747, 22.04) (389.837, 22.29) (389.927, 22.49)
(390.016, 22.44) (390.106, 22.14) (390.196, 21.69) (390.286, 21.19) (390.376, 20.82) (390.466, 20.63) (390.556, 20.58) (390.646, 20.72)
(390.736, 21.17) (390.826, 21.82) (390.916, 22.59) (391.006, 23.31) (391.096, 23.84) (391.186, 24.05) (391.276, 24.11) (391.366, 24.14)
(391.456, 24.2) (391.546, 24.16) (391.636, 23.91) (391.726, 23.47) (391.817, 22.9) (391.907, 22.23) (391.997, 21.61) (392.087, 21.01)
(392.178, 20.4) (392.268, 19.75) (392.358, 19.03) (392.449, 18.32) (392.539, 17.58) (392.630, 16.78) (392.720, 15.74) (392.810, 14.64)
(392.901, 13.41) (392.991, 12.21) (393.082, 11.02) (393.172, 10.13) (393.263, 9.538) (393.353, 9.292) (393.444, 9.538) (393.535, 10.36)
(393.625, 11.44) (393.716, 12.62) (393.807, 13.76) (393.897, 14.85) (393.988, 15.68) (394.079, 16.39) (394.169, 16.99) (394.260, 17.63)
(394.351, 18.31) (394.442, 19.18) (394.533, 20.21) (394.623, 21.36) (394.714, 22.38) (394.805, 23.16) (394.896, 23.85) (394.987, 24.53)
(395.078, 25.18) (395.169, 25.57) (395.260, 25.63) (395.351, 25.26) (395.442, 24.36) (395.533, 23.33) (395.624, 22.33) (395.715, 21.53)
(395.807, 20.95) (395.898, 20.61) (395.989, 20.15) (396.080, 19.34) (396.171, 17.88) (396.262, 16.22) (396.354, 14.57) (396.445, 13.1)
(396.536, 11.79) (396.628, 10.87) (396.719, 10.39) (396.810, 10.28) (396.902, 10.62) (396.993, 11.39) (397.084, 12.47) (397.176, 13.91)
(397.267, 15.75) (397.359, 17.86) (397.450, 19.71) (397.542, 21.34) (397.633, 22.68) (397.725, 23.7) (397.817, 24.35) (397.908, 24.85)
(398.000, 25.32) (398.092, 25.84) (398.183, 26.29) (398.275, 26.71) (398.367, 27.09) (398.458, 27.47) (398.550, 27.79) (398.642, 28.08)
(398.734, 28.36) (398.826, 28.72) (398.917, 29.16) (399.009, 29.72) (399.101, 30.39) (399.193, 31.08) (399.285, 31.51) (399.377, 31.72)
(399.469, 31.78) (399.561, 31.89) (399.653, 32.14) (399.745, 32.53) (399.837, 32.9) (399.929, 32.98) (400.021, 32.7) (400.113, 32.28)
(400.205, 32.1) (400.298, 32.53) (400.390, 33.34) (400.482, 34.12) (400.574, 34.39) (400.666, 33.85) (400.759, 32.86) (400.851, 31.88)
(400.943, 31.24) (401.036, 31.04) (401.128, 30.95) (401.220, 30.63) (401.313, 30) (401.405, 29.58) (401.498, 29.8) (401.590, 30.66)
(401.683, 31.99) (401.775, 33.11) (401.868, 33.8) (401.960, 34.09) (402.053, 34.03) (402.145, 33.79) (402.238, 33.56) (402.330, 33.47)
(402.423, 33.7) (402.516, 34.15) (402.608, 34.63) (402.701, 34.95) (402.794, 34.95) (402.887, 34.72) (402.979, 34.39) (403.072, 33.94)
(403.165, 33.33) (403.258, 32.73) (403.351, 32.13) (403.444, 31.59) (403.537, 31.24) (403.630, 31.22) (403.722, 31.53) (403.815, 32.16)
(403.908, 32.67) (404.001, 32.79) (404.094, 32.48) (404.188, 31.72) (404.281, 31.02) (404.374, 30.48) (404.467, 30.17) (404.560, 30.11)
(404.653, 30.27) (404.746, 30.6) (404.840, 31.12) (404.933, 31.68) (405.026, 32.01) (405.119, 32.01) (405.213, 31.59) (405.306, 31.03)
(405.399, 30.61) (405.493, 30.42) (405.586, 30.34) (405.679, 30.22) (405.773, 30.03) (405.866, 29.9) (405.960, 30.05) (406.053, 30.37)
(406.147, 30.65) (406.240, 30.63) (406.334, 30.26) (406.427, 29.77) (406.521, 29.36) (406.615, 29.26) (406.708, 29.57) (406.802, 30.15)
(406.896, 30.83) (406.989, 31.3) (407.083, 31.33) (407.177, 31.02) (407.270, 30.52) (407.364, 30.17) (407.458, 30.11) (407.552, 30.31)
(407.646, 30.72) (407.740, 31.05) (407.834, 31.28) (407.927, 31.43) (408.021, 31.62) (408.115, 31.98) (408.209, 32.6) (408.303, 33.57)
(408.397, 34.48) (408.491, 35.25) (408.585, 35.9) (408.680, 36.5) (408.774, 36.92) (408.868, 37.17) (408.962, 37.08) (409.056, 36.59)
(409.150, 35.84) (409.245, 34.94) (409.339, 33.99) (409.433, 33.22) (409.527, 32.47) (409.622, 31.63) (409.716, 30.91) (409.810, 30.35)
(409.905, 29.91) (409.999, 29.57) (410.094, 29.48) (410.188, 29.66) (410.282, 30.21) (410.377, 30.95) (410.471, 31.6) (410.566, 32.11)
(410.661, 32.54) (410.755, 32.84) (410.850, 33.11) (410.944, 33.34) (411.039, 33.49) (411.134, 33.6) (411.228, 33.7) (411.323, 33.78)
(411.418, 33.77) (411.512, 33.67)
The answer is 1.89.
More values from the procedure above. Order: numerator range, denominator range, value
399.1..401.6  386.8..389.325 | 1.87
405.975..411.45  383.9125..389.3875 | 2.13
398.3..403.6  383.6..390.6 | 1.96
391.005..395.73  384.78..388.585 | 1.18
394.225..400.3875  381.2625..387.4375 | 1.69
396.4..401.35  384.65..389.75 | 1.58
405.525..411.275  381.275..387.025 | 2.47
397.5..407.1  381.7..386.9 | 2.34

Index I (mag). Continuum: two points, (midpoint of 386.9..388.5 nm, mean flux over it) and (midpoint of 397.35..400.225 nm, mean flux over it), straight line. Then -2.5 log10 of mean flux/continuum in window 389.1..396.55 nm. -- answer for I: 0.14 mag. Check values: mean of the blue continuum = 17.6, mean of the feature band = 19.6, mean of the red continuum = 28.3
